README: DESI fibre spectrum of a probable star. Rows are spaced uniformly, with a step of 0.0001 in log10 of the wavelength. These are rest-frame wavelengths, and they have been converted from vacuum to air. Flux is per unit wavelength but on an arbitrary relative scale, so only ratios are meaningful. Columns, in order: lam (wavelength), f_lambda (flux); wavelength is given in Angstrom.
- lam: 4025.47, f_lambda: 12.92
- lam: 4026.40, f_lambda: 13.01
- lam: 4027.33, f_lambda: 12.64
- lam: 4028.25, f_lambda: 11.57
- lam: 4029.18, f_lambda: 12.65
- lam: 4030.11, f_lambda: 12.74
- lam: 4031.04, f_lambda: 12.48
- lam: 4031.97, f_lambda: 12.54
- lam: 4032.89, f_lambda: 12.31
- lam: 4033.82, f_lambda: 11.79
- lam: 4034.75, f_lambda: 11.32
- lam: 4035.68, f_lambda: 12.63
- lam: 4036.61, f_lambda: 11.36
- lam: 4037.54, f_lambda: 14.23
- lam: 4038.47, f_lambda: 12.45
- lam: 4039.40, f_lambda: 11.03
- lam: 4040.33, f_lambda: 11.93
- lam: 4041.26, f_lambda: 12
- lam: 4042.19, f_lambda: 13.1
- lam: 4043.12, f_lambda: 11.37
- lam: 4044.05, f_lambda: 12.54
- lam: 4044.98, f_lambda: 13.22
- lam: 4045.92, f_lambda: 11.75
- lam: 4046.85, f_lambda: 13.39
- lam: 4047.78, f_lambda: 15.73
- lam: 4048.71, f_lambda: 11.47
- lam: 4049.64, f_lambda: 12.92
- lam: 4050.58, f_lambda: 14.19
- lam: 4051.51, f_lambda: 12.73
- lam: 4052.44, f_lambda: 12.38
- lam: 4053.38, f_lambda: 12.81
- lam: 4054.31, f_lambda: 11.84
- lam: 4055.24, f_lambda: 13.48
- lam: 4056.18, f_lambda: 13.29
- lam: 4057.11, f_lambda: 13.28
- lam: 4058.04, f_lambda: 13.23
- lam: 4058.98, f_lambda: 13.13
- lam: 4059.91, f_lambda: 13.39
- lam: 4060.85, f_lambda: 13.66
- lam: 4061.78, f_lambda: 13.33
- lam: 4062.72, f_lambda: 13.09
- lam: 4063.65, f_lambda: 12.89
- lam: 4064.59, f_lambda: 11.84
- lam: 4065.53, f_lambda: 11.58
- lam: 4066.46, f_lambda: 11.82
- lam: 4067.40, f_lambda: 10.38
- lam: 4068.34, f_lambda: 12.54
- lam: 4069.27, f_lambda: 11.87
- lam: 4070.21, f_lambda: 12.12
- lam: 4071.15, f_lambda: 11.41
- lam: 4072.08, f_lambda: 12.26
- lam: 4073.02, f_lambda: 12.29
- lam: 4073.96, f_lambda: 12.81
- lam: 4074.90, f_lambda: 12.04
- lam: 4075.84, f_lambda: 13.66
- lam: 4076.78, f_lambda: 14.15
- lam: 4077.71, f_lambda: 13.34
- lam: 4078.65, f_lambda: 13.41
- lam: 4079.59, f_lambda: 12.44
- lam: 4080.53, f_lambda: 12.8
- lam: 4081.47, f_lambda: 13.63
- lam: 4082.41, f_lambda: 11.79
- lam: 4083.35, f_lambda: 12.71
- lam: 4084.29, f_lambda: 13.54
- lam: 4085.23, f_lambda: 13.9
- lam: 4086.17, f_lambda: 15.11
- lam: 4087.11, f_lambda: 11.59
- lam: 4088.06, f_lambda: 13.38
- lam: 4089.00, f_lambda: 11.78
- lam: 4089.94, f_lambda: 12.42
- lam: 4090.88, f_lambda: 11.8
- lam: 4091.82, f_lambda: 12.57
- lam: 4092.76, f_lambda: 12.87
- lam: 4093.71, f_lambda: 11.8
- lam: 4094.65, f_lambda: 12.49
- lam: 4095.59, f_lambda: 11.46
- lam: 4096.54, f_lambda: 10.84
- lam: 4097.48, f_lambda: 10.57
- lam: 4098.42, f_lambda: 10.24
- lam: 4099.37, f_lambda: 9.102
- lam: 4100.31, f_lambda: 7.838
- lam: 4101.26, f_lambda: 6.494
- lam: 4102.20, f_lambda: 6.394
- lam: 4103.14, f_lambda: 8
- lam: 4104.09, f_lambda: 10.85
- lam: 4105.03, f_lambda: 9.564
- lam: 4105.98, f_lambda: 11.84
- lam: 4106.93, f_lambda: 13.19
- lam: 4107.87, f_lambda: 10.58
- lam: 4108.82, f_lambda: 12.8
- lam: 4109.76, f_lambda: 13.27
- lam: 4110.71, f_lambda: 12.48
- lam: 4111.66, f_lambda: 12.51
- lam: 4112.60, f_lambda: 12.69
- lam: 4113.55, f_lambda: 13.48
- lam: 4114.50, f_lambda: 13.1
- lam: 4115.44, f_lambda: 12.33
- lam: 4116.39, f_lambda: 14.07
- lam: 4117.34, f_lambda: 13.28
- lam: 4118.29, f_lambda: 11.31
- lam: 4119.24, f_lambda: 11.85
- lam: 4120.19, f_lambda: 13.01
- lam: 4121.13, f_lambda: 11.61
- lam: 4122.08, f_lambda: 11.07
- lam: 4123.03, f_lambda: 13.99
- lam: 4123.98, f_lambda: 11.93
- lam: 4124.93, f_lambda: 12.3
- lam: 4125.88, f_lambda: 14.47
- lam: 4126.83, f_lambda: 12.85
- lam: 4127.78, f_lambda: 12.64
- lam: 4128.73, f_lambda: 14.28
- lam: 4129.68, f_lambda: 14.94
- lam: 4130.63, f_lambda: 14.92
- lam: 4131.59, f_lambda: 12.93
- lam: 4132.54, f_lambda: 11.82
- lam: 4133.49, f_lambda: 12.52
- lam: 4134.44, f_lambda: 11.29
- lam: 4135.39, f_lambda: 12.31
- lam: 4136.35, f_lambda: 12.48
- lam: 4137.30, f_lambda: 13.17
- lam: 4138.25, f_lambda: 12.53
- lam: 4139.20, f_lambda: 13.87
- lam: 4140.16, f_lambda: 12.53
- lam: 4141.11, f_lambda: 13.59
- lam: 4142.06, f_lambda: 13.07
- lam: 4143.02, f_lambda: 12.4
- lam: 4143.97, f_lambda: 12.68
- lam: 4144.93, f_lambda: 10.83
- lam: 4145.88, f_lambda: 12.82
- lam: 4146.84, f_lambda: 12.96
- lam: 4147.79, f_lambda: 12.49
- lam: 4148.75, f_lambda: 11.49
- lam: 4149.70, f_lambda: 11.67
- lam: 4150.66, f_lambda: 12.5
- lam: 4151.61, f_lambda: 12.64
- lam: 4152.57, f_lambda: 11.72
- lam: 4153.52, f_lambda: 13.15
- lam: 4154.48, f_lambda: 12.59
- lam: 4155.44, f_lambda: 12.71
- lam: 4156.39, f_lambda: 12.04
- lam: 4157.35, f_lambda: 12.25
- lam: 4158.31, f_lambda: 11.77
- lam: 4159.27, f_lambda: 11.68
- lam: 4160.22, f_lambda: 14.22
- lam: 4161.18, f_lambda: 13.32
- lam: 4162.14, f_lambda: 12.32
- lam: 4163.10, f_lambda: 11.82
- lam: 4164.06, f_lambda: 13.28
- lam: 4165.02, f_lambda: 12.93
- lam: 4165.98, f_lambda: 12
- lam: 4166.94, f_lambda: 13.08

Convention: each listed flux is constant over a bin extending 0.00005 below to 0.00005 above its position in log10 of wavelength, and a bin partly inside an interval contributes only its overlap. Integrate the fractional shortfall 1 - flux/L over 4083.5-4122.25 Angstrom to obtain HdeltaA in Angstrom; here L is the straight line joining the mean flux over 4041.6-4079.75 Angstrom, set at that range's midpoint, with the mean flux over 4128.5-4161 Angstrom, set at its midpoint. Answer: 3.1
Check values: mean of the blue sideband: 12.7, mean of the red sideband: 12.7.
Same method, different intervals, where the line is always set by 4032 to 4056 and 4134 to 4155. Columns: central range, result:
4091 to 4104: 2.5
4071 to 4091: -0.5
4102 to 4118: 0.8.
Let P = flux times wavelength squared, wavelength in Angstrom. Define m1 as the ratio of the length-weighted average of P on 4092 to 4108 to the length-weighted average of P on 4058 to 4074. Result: 0.84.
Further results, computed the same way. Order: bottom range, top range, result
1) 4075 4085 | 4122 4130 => 1.03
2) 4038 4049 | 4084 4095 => 1.04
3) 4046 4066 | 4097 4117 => 0.87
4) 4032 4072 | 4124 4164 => 1.06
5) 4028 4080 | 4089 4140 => 0.98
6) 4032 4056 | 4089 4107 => 0.86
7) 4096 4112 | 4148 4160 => 1.21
